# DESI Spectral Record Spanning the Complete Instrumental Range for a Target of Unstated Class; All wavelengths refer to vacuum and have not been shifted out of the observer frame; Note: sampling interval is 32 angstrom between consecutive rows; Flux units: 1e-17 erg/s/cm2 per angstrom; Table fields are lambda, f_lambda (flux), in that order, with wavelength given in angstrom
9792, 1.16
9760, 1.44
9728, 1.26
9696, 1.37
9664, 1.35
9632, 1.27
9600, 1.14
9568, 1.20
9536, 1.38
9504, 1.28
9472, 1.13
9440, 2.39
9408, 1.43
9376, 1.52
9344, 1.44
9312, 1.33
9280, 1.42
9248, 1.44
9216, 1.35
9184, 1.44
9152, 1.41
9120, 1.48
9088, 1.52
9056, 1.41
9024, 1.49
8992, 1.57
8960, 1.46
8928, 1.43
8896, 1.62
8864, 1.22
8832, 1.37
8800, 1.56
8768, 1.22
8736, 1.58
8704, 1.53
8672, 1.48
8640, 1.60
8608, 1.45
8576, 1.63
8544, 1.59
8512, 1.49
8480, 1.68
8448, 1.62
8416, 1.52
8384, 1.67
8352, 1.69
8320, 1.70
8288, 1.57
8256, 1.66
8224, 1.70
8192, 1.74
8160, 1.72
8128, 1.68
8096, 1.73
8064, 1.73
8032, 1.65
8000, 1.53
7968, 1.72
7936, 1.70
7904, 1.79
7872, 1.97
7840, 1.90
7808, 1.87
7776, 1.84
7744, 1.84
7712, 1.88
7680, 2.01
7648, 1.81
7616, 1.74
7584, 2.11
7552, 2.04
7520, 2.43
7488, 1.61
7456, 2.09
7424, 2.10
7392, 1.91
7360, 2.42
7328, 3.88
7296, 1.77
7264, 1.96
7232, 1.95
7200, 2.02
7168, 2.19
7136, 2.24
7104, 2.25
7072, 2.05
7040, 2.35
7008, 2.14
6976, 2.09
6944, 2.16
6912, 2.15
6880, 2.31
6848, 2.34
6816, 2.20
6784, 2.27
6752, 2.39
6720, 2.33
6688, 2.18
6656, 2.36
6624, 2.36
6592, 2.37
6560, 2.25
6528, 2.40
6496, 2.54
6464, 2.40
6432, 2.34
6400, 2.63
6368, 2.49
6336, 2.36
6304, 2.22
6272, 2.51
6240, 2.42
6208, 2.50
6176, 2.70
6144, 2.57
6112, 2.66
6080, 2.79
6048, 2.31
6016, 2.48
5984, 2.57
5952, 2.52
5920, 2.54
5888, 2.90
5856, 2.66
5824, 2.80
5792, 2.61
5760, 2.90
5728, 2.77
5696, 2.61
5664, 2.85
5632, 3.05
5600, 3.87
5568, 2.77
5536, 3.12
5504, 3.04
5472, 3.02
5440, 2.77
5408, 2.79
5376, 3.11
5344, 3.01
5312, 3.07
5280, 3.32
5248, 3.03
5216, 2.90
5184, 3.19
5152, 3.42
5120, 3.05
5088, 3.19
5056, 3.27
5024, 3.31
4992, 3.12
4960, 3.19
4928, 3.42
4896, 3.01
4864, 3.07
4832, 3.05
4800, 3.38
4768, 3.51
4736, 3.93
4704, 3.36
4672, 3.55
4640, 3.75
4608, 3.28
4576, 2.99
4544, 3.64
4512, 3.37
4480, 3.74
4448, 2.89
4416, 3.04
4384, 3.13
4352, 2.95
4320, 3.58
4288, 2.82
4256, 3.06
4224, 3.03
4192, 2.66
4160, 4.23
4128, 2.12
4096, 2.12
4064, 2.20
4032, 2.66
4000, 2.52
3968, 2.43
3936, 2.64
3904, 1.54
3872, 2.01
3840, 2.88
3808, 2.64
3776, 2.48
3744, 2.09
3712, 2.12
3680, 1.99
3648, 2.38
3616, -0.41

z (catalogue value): 0.12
